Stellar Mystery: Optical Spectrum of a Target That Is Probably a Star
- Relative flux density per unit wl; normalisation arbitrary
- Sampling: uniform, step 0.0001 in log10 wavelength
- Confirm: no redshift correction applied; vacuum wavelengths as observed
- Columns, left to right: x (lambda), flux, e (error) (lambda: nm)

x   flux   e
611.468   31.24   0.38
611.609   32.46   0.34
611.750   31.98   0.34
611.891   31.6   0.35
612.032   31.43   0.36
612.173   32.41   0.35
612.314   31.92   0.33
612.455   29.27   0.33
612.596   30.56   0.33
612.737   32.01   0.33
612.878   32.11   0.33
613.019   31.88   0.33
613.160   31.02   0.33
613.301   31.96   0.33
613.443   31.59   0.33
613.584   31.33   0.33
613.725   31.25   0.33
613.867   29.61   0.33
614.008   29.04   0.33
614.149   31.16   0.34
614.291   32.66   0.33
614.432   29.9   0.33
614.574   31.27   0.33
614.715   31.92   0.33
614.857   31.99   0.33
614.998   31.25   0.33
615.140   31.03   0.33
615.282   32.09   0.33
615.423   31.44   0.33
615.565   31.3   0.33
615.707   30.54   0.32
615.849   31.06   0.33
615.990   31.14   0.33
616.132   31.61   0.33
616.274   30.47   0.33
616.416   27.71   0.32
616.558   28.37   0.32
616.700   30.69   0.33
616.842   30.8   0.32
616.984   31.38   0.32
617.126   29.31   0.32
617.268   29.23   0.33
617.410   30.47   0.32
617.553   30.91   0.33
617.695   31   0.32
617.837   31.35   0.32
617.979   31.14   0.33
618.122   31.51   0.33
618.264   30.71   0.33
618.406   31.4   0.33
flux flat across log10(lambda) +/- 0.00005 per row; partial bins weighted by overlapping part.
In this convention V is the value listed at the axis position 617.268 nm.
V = 29.23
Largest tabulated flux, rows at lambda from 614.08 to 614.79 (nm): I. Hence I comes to 32.66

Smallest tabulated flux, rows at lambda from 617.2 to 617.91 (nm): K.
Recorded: 29.23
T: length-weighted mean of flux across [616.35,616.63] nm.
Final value 28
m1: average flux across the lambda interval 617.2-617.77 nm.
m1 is 30.4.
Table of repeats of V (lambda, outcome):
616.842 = 30.8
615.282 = 32.09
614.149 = 31.16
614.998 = 31.25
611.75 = 31.98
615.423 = 31.44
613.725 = 31.25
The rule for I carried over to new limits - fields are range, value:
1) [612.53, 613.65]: 32.11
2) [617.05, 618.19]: 31.51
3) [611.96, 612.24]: 32.41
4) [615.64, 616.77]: 31.61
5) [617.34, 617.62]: 30.91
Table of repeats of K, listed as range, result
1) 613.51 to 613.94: 29.61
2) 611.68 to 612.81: 29.27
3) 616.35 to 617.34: 27.71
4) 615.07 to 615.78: 30.54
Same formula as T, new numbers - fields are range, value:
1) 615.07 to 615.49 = 31.5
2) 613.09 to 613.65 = 31.5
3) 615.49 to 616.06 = 31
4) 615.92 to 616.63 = 29.8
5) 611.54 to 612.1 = 31.8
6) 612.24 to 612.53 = 30.6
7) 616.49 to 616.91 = 30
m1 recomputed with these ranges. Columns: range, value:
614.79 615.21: 31.4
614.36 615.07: 31.3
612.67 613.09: 32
